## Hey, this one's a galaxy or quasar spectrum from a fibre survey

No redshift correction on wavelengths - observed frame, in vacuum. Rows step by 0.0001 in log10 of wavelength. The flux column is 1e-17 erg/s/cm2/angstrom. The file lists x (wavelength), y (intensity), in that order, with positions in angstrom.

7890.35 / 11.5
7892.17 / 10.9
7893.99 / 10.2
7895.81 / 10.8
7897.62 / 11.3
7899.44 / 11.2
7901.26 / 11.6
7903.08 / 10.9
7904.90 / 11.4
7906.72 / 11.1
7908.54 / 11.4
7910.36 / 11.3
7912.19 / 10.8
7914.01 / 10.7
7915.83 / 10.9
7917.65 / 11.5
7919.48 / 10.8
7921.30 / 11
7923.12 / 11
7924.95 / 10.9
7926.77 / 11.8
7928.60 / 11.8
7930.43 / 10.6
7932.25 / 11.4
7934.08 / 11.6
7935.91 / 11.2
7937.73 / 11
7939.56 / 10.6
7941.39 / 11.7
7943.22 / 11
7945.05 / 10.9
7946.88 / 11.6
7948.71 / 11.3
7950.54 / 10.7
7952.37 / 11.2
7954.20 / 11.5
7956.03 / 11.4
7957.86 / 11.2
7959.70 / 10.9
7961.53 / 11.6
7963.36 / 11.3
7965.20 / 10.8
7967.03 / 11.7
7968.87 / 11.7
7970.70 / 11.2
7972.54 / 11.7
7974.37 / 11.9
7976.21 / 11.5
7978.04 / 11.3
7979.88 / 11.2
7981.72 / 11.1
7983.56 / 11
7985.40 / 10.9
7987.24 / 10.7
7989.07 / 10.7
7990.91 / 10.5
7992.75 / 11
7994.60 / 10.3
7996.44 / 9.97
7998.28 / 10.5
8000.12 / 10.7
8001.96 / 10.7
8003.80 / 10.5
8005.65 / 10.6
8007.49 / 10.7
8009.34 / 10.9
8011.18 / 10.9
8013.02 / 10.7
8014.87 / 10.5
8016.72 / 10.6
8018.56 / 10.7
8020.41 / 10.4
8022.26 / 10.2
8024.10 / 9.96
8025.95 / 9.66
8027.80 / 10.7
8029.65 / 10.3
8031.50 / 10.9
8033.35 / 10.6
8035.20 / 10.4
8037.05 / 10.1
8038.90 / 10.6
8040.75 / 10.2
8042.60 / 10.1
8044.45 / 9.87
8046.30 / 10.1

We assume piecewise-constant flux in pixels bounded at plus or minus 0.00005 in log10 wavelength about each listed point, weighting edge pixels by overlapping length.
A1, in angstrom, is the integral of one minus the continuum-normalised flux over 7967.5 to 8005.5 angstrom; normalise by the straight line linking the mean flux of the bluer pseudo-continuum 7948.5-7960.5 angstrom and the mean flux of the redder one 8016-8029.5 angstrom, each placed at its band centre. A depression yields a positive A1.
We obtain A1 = -0.7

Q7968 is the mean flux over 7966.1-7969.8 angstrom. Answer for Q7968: 11.7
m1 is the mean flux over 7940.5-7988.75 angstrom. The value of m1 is 11.3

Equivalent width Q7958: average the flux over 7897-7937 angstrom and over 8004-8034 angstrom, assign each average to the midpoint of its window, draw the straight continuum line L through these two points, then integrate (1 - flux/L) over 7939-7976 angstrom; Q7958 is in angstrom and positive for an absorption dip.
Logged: -1.3 angstrom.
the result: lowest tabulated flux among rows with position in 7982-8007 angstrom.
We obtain 9.97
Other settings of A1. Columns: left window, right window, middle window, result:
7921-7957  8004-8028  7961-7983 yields -1.01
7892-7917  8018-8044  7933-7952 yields -0.58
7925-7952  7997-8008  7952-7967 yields -0.34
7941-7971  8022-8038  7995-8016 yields 0.07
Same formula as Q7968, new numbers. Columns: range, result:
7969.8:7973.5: 11.5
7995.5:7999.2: 10.2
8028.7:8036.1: 10.5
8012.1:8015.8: 10.6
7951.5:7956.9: 11.4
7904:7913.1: 11.2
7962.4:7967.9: 11.3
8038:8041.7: 10.4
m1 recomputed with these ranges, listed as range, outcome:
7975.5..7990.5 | 11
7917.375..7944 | 11.2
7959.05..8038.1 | 10.8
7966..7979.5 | 11.6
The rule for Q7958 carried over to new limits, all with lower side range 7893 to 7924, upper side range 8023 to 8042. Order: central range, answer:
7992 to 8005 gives 0.02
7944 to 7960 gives -0.59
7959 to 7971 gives -0.67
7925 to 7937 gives -0.48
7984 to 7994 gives -0.16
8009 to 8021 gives -0.26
